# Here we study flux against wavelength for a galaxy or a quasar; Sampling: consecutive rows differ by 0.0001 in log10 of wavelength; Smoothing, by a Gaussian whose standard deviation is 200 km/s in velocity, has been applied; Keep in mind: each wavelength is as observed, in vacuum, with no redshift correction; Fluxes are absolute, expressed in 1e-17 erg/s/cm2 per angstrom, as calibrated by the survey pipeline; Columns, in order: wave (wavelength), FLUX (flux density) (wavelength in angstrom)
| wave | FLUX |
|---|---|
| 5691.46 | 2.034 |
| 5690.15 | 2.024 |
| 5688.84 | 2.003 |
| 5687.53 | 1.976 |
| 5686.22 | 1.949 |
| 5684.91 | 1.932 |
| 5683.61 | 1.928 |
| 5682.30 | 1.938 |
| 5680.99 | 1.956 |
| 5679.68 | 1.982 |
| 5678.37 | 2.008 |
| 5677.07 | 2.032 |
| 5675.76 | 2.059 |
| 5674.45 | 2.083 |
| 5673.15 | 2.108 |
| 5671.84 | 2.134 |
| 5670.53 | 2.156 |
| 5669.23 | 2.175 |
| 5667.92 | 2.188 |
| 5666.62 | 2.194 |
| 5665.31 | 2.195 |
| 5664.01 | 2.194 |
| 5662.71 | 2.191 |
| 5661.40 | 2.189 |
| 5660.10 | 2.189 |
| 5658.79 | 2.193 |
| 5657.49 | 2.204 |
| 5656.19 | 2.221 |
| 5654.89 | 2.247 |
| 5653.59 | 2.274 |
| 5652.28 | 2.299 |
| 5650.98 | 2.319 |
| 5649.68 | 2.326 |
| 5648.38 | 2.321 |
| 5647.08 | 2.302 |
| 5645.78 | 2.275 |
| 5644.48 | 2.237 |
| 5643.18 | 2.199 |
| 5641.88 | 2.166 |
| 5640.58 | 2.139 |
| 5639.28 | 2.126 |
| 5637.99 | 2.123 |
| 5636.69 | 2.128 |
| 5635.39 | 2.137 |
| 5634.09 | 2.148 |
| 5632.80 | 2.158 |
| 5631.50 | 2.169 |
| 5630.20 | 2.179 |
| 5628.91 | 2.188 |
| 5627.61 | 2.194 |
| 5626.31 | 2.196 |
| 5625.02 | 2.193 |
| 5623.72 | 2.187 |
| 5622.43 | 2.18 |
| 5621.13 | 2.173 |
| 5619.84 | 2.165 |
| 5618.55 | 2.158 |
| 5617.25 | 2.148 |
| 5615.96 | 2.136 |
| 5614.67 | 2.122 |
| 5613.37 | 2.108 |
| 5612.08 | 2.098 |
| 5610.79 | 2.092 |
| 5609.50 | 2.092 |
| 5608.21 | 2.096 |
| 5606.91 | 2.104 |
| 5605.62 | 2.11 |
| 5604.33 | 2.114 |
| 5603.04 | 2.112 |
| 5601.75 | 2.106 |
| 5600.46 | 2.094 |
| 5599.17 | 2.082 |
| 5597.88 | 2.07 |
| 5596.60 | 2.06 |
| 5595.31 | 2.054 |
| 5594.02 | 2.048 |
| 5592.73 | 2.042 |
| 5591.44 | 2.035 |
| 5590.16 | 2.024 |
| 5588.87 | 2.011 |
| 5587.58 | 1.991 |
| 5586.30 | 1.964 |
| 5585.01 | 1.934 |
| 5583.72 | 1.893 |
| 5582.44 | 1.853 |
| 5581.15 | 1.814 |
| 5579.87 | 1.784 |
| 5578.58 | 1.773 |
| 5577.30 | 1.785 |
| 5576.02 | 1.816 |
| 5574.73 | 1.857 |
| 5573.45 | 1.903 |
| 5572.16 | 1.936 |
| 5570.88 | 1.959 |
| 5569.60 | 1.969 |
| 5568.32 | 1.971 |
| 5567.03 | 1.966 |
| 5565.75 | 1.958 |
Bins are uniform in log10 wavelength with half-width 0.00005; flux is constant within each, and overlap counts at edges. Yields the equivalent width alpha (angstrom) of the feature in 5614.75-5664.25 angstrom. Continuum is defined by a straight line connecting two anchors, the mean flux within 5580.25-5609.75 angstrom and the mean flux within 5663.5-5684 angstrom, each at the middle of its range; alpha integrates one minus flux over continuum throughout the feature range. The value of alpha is -3.3 angstrom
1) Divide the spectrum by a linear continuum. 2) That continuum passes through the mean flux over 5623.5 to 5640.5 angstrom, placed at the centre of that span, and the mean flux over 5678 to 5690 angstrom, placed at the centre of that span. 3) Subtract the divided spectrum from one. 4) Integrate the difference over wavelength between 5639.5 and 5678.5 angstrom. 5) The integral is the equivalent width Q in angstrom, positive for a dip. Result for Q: -2.6 angstrom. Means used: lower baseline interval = 2.16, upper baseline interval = 1.96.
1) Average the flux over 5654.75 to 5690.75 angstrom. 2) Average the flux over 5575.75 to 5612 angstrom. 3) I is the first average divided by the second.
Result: 1.05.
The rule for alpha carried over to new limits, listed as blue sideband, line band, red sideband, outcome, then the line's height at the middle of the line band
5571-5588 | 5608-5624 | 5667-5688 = -1.7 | 1.93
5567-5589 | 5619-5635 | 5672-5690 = -1.9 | 1.94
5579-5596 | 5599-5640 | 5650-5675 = -1.6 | 2.06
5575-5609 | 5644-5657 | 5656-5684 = -1.2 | 2.08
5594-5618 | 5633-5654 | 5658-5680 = -1.0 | 2.12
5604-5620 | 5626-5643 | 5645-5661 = 0.3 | 2.2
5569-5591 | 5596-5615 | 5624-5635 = -0.5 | 2.04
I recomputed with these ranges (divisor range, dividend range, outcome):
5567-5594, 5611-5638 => 1.12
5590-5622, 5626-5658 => 1.05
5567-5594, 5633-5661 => 1.15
